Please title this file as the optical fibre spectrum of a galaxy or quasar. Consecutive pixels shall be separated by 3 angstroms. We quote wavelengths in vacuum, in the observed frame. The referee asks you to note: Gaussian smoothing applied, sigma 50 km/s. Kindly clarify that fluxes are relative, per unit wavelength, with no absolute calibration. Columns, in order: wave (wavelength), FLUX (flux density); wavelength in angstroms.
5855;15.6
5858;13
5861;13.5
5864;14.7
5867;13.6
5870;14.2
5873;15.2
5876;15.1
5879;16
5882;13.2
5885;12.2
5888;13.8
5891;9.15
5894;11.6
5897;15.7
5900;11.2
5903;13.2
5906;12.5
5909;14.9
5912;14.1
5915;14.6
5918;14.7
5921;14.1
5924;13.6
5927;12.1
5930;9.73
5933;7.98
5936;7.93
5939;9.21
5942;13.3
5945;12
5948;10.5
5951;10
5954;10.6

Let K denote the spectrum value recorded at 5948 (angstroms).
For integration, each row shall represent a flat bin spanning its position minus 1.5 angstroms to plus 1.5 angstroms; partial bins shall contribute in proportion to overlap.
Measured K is 10.5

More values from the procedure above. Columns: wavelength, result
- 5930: 9.73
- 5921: 14.1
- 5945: 12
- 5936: 7.93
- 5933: 7.98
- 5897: 15.7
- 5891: 9.15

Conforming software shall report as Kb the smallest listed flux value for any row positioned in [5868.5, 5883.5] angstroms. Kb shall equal 13.2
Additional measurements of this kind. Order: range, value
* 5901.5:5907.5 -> 12.5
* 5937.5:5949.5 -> 9.21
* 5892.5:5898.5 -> 11.6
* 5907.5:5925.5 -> 13.6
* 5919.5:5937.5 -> 7.93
